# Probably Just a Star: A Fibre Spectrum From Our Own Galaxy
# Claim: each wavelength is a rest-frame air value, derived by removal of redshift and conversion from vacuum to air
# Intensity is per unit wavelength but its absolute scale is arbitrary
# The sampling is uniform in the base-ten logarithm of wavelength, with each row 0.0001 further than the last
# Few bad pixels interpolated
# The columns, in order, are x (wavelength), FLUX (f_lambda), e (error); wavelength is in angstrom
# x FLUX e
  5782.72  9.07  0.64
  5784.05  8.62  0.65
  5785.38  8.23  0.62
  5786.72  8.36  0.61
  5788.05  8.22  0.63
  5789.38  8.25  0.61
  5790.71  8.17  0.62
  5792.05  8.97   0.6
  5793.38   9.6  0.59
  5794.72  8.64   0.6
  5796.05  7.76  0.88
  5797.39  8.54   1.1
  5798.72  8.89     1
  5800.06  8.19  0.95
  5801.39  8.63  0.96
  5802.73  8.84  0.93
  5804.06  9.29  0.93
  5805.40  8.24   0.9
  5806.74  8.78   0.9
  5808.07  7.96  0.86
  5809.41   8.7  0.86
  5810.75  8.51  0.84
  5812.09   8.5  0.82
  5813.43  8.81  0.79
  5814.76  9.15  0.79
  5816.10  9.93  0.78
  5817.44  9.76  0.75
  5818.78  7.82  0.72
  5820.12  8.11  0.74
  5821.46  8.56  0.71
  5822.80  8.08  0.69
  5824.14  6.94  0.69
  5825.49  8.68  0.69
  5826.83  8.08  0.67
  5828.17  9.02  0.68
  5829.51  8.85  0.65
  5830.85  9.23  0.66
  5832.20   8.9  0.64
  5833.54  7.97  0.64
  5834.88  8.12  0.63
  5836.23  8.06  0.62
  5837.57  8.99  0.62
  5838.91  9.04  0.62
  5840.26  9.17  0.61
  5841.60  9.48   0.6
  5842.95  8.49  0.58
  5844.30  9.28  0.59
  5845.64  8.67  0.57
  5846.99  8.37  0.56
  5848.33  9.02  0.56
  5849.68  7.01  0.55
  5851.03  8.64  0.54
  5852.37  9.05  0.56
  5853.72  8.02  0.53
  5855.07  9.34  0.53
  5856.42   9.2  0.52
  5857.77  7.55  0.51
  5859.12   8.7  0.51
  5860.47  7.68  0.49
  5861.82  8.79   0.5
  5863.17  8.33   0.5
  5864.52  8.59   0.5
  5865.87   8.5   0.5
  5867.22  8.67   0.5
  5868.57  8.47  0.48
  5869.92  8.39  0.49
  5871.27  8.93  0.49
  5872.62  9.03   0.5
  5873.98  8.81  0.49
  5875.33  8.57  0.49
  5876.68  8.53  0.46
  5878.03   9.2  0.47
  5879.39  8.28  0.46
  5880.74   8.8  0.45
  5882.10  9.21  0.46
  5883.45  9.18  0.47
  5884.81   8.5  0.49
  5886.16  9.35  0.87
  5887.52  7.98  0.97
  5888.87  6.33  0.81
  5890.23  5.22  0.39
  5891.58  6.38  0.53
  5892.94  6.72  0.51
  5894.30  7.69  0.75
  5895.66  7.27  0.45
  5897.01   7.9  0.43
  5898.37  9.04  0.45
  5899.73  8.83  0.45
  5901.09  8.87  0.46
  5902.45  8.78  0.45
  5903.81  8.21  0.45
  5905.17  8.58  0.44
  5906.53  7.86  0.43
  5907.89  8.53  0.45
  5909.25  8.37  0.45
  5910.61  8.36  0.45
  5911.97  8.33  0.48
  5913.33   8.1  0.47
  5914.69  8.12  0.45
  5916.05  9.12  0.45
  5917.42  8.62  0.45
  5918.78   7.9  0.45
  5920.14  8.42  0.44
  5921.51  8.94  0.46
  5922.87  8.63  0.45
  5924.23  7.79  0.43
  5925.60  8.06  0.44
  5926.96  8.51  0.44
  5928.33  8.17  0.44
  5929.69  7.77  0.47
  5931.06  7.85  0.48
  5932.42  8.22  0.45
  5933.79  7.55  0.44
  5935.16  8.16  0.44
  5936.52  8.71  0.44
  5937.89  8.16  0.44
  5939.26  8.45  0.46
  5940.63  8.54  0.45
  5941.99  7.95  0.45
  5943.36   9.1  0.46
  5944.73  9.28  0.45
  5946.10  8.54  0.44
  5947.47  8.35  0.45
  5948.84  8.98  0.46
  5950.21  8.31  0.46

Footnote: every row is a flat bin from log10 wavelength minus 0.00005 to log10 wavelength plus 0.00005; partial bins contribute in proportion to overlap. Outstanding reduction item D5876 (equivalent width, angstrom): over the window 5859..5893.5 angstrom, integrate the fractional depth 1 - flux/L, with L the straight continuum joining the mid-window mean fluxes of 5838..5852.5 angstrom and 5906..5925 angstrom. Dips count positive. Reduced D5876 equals 1.2 angstrom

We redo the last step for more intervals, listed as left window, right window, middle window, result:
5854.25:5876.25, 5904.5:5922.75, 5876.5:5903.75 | 1.3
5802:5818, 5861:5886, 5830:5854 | 0.4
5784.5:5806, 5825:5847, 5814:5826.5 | 0.2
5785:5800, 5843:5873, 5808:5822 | -0.4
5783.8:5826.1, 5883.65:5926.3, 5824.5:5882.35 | -2.1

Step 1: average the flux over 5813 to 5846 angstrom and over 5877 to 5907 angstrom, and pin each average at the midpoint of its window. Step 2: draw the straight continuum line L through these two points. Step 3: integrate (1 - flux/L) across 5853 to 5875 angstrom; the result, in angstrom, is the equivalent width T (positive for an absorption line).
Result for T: -0.5 angstrom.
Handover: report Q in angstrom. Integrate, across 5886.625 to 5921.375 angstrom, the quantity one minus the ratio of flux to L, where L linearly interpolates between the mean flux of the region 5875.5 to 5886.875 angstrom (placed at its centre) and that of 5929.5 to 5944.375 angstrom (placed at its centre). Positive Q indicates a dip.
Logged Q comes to 2.4 angstrom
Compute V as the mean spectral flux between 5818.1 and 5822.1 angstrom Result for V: 8.16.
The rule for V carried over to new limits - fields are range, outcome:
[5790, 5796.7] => 8.63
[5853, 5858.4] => 8.53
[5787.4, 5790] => 8.24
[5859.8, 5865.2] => 8.35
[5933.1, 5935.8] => 7.83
